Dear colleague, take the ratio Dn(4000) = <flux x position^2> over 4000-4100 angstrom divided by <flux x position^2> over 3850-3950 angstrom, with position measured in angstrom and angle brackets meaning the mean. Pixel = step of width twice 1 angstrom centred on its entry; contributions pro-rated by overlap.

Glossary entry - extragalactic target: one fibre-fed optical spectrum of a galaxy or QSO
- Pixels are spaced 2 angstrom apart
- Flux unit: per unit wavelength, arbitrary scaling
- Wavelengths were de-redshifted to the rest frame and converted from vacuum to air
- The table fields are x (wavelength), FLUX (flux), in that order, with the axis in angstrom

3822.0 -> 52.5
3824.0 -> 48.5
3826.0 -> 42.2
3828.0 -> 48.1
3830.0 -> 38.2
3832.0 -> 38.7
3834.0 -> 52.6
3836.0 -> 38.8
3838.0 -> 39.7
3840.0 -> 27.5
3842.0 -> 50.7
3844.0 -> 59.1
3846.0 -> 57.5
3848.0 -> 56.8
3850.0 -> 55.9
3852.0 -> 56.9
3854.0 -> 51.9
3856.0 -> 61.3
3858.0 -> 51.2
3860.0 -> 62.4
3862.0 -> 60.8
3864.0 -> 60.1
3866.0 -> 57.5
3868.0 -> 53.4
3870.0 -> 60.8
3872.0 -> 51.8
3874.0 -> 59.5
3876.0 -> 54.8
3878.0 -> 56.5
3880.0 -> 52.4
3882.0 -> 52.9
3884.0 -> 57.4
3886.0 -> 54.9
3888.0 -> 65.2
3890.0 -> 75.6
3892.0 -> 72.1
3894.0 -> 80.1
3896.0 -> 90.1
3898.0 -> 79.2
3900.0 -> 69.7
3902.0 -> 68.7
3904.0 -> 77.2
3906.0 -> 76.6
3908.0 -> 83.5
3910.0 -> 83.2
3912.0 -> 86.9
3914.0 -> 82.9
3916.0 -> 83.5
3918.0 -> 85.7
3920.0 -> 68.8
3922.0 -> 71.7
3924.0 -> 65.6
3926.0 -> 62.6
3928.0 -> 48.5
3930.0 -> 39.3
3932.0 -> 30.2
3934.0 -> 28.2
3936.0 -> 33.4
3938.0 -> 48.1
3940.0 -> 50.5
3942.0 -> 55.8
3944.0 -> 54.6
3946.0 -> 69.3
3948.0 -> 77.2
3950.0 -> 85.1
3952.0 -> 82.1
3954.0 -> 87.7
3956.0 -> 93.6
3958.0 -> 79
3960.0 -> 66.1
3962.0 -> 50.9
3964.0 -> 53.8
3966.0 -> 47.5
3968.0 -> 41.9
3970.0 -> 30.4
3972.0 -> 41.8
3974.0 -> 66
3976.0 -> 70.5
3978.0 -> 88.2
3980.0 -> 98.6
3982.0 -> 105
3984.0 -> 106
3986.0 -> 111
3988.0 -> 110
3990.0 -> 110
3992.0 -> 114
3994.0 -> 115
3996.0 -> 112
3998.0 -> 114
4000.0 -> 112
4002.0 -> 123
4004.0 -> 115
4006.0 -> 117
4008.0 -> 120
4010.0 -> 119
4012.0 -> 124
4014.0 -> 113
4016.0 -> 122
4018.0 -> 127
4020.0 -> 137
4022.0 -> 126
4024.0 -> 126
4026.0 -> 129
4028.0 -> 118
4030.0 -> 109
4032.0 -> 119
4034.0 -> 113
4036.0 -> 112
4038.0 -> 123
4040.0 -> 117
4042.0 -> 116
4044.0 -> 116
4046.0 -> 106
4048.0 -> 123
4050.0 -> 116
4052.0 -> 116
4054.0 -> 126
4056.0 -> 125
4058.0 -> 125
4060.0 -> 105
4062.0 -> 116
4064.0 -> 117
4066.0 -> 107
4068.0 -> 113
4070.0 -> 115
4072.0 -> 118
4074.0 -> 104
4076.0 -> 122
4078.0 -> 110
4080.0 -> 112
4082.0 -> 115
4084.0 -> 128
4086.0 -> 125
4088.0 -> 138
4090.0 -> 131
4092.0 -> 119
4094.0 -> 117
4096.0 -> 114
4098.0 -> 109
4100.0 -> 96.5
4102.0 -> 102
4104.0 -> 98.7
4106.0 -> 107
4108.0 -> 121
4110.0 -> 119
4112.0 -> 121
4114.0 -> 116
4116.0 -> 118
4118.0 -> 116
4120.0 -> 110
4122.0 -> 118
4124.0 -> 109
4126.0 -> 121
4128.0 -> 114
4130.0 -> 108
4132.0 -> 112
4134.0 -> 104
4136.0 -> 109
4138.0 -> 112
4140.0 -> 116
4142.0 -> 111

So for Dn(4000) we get 2.02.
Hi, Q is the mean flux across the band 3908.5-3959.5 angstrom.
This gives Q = 66.3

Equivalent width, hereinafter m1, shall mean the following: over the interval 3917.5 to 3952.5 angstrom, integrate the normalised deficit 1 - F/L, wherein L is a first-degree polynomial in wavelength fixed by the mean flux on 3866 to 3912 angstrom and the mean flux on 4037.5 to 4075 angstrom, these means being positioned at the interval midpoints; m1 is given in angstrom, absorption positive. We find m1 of 9.8 angstrom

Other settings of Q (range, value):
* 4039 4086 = 116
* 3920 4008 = 76.7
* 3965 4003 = 90.4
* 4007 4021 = 123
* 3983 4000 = 112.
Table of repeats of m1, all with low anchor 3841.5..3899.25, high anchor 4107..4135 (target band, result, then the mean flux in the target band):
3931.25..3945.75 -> 6.0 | 44.6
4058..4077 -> -1.9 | 114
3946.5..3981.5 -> 5.2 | 68.8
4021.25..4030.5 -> -2.7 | 122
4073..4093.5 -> -2.6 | 120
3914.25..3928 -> 0.0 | 71.7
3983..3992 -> -2.5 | 110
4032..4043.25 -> -2.3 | 116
